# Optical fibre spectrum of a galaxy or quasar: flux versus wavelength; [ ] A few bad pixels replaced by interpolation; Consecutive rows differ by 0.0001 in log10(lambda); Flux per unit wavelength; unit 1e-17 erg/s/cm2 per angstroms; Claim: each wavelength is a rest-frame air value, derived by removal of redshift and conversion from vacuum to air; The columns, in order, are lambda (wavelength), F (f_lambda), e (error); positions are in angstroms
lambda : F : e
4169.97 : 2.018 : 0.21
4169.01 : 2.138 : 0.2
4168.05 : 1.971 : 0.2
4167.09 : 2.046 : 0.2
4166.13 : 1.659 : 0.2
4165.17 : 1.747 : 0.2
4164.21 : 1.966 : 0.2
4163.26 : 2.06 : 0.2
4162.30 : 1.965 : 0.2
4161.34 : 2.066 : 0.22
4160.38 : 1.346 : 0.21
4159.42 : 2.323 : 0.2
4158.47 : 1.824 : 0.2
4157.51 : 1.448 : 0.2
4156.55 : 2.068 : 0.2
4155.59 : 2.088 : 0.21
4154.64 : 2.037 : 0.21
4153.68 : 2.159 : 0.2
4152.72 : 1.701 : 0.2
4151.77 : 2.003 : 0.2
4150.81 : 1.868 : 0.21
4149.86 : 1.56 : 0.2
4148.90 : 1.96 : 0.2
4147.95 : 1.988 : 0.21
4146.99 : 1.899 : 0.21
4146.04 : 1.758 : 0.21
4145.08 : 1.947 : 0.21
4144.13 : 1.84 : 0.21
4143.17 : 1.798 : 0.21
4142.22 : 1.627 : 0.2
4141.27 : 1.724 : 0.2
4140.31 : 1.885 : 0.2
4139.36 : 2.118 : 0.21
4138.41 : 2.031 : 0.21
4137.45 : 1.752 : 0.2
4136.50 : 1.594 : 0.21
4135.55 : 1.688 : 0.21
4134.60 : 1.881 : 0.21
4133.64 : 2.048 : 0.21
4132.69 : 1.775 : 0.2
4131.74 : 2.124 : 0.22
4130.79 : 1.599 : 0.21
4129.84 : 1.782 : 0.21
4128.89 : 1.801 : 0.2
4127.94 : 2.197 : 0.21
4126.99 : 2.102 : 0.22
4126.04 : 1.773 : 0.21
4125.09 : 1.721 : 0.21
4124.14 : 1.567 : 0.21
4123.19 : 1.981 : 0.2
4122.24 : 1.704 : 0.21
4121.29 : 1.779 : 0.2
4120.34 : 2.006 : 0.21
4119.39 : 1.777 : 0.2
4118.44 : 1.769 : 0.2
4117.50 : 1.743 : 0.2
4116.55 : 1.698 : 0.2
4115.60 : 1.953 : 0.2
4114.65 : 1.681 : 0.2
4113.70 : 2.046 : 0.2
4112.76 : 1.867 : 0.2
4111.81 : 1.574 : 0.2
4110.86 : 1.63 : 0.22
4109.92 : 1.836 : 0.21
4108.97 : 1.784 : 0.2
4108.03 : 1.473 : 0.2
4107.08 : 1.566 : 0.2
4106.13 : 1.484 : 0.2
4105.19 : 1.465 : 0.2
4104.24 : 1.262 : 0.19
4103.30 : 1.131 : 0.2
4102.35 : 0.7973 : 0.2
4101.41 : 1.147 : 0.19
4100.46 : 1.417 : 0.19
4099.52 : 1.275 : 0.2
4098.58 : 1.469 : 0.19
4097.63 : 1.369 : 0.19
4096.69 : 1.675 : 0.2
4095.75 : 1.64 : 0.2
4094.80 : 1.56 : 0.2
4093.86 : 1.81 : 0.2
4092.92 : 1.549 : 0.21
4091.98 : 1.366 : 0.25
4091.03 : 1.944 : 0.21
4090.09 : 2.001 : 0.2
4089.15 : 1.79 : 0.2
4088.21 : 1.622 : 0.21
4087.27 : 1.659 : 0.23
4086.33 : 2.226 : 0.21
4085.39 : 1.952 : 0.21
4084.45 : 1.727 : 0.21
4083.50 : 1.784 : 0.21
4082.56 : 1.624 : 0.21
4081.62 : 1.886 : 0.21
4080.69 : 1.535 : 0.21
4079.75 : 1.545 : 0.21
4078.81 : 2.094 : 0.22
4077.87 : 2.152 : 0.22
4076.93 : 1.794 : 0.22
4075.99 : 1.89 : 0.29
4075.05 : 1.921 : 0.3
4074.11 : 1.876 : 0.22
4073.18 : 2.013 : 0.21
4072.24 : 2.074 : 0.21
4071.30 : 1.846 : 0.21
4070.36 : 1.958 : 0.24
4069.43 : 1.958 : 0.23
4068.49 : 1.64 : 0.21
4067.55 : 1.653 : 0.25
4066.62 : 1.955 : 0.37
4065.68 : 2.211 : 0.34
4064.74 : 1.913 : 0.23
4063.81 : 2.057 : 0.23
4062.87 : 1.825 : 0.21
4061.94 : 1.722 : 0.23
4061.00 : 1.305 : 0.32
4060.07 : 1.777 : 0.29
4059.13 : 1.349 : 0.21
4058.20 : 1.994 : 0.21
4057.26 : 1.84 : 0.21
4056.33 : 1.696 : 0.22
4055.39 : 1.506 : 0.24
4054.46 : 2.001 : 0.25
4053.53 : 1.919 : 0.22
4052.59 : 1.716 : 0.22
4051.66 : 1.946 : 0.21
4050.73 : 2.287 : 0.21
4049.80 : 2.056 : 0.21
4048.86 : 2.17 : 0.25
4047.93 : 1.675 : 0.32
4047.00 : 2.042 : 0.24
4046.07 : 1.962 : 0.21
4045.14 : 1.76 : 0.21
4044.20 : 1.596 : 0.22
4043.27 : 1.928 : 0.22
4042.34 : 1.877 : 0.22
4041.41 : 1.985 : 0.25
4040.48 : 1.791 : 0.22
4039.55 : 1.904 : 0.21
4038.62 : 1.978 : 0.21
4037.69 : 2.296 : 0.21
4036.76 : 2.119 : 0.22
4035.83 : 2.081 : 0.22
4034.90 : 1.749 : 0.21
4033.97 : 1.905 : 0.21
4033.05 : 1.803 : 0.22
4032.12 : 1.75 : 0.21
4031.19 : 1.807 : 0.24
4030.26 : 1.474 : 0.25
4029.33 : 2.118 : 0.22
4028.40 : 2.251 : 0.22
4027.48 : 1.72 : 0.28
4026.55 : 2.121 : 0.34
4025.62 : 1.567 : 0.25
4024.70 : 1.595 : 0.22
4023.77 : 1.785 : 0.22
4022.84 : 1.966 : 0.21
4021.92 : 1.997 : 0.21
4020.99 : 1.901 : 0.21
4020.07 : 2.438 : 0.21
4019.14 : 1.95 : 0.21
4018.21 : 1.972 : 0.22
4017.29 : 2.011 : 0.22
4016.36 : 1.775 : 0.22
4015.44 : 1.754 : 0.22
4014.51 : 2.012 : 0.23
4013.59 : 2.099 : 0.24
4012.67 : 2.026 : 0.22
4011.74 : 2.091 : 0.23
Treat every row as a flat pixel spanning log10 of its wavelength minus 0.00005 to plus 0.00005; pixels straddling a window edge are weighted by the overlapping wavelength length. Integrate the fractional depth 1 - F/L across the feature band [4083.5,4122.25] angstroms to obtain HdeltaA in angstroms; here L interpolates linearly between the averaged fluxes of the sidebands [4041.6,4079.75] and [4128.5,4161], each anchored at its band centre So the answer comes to 4.62 angstroms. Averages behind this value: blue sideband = 1.87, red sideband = 1.86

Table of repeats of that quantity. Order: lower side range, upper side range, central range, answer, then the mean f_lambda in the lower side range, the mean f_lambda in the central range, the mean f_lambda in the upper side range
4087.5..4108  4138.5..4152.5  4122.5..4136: -1.0 angstroms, 1.49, 1.86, 1.86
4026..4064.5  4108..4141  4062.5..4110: 3.6 angstroms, 1.87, 1.71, 1.83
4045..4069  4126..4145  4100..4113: 2.8 angstroms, 1.85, 1.45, 1.86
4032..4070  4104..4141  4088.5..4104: 2.8 angstroms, 1.87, 1.49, 1.79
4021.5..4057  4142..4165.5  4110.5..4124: 0.7 angstroms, 1.89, 1.8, 1.89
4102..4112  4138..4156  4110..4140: -3.3 angstroms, 1.46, 1.83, 1.89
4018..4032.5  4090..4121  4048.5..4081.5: -2.1 angstroms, 1.9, 1.86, 1.6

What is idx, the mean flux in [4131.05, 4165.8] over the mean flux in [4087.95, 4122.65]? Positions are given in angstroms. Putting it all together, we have 1.16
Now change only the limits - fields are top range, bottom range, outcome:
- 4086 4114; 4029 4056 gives 0.83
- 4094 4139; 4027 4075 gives 0.90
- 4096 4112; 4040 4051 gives 0.75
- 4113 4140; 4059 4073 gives 1.01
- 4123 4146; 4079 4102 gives 1.12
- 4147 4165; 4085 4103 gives 1.20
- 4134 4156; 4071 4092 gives 1.01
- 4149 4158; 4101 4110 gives 1.37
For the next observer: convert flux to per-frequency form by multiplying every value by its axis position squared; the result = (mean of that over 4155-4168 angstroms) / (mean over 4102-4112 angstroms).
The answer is 1.33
